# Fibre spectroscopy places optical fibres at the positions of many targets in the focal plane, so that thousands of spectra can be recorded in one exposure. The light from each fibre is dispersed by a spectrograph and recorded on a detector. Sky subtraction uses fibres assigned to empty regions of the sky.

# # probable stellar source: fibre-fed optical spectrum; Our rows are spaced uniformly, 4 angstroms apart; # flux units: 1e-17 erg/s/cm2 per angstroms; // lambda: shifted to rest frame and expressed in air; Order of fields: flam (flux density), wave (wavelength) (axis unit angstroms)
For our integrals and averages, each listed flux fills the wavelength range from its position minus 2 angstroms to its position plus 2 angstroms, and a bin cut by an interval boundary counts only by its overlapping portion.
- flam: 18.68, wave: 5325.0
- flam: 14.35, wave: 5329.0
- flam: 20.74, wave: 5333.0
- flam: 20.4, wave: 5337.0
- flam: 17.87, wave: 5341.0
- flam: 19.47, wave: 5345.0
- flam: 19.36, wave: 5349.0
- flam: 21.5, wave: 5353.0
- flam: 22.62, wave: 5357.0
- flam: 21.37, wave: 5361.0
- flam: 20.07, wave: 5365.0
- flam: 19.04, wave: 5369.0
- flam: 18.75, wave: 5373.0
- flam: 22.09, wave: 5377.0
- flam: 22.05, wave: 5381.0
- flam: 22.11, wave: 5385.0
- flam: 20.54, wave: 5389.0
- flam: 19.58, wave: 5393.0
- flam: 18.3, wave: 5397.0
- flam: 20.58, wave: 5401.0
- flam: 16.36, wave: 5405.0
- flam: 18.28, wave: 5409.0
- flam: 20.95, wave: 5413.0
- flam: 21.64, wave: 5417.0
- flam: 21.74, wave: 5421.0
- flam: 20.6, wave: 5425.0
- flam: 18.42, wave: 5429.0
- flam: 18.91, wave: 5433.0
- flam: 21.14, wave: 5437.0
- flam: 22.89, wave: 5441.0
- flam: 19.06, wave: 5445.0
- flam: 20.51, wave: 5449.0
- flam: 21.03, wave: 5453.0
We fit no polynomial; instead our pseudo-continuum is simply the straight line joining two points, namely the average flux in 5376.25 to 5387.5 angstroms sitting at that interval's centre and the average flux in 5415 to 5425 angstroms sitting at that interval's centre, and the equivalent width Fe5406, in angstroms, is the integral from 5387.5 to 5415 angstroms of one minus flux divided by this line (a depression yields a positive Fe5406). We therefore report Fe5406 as 3.2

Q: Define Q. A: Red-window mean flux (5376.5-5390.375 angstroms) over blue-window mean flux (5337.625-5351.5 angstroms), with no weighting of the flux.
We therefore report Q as 1.13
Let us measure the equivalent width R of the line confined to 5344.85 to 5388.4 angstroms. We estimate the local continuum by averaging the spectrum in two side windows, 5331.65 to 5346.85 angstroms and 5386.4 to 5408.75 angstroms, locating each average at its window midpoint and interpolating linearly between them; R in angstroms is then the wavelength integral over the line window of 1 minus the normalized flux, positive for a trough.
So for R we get -3.3 angstroms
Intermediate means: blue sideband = 19.6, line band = 20.8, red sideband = 19.1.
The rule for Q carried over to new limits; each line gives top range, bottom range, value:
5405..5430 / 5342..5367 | 0.97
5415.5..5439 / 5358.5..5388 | 0.98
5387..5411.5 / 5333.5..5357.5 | 0.94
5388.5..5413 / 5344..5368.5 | 0.92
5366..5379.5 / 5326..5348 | 1.08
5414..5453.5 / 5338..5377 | 1.02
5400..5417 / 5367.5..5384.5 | 0.93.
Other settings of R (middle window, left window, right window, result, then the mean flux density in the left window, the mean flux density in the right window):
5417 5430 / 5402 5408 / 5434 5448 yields -1.0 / 17.4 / 20.8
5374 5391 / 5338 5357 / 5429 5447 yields -1.2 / 19.9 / 20.3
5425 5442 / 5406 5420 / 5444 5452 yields -0.1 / 20.1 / 20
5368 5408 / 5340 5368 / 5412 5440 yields 1.0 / 20.4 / 20.6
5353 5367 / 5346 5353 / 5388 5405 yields -1.1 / 20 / 19.3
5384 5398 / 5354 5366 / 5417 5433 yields 0.5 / 21.5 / 20.3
